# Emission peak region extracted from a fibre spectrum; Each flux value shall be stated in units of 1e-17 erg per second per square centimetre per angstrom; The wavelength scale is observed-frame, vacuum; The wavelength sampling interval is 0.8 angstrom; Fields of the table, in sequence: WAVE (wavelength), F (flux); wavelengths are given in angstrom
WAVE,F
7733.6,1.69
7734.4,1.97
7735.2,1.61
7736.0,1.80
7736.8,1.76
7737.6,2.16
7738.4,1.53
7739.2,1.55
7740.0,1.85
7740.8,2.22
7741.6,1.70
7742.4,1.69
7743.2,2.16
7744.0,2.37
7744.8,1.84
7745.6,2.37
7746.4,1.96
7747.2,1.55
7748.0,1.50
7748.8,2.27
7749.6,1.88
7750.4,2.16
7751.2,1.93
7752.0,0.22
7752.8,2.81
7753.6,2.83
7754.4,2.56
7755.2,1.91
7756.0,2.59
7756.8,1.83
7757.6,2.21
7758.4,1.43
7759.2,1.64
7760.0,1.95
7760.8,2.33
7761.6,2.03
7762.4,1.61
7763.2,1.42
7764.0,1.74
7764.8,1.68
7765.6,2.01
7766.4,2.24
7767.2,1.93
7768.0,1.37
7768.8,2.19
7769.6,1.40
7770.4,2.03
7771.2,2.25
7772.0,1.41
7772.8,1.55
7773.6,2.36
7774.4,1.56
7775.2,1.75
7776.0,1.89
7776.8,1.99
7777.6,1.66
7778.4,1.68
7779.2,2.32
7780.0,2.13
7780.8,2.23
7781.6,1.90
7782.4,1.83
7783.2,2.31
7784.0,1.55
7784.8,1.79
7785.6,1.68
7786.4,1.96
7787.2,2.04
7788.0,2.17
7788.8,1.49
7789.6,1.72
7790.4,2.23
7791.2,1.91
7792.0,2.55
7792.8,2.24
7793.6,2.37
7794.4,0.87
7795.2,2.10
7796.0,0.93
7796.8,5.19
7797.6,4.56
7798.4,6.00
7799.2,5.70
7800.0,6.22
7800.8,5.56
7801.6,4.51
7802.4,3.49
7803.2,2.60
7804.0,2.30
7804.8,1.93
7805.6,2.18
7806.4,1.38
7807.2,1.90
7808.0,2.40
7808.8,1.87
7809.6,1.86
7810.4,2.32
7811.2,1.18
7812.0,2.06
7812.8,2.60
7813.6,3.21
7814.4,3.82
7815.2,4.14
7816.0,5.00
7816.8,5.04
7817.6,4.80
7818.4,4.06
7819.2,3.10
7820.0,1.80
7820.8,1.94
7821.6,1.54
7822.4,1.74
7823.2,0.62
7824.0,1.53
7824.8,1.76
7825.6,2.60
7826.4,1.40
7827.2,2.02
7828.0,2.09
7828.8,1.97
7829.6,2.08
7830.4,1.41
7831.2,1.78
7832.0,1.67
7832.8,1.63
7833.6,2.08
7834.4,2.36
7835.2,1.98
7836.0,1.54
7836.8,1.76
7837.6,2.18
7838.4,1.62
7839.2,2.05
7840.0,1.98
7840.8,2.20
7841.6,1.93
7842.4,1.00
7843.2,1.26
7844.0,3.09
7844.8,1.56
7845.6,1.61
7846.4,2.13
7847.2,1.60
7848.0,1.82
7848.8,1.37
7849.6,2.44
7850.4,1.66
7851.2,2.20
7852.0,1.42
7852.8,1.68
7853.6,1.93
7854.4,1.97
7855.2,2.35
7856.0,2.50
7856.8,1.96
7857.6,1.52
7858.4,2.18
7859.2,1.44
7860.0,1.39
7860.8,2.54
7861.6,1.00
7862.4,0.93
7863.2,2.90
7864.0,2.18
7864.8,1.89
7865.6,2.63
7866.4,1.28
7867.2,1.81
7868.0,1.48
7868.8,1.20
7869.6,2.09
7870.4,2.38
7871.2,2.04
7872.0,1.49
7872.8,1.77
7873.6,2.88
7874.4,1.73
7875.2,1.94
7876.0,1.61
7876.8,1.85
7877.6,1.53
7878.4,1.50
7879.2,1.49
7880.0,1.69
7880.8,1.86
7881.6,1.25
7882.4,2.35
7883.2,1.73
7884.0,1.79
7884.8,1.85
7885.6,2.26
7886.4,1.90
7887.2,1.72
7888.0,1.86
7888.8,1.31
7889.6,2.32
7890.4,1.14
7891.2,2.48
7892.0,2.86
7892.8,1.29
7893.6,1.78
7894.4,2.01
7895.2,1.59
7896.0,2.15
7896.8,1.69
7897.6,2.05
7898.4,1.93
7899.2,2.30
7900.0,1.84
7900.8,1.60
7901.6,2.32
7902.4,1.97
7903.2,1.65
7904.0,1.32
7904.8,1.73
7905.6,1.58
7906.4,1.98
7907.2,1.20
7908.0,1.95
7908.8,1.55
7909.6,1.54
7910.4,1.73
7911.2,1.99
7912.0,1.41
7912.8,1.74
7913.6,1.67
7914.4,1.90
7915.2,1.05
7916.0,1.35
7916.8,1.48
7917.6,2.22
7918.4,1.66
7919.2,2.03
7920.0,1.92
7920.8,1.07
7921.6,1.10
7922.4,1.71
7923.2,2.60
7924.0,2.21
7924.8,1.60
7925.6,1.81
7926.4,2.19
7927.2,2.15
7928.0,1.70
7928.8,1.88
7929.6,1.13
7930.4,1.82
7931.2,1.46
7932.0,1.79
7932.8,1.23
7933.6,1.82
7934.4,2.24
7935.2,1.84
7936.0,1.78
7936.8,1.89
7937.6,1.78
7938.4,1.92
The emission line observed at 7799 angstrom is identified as [S II] 6716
